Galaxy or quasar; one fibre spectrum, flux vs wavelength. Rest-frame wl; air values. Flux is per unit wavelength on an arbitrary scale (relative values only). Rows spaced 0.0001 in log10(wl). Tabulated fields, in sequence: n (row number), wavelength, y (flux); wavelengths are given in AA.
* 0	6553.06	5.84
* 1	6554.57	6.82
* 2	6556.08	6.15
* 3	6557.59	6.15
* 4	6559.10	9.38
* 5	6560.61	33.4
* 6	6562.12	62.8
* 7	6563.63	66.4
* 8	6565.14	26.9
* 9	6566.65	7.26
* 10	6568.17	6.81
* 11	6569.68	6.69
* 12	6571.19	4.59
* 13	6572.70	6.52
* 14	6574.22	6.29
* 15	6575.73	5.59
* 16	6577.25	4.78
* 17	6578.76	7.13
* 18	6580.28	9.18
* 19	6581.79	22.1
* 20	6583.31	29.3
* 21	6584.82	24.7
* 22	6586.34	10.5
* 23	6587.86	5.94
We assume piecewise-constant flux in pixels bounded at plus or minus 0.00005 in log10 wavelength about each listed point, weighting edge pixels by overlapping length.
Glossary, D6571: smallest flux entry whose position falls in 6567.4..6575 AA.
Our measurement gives 4.59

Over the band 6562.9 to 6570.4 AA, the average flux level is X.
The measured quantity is 22.7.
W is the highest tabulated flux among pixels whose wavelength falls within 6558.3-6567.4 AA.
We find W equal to 66.4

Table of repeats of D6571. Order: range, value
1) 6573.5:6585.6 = 4.78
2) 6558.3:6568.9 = 6.81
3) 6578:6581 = 7.13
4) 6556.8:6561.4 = 6.15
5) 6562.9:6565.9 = 26.9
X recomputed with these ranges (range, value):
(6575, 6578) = 5.17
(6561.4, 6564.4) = 64.5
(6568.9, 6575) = 6.03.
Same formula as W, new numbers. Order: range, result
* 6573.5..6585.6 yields 29.3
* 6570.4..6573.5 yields 6.52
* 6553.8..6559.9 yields 9.38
